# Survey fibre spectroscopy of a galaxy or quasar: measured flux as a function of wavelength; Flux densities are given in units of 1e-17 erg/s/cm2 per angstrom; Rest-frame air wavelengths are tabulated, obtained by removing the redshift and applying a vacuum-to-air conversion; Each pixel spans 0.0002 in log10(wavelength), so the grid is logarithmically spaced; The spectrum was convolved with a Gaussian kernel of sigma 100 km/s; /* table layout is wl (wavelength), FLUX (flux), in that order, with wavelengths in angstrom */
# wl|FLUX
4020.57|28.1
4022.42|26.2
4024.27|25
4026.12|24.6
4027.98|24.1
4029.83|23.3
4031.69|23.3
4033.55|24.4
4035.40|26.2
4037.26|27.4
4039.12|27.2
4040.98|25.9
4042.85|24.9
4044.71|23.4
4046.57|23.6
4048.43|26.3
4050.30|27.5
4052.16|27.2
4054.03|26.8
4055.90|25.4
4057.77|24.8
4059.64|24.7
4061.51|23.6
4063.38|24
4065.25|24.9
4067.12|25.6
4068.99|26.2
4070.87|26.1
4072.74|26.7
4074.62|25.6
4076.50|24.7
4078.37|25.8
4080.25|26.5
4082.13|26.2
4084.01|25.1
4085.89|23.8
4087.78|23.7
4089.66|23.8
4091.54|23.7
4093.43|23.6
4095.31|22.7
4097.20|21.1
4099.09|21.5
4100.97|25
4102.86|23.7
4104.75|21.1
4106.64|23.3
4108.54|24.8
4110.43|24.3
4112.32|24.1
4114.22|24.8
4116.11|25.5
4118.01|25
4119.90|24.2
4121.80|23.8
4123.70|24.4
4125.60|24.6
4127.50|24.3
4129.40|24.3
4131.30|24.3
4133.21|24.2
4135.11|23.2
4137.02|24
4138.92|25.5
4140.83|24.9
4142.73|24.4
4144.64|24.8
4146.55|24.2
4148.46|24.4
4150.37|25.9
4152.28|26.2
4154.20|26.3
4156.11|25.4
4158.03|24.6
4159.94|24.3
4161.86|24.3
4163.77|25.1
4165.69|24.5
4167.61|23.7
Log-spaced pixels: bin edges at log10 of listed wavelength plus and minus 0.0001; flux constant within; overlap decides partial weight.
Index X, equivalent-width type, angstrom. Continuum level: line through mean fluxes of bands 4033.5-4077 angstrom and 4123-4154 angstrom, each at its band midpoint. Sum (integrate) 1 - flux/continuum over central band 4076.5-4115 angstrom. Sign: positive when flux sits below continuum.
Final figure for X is 1.8 angstrom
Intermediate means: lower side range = 25.6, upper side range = 24.6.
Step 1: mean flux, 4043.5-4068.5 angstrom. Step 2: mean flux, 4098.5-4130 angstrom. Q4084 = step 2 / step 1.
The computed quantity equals 0.95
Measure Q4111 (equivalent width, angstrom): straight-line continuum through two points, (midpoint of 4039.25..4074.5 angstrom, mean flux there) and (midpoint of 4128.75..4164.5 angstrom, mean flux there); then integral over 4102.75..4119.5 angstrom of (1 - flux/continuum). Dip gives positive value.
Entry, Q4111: 0.6 angstrom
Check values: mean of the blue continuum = 25.5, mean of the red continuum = 24.8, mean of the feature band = 24.1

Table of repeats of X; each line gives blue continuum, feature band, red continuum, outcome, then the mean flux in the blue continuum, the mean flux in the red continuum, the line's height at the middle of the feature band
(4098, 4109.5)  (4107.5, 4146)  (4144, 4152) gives -0.58 angstrom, 23.2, 24.9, 24.1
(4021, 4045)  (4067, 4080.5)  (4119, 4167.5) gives -0.49 angstrom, 25.2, 24.6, 25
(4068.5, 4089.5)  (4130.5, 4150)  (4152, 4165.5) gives 0.55 angstrom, 25.4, 25.1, 25.2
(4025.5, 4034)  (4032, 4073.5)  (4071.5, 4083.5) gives -1.18 angstrom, 23.9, 25.9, 24.8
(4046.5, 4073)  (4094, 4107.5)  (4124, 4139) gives 1.18 angstrom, 25.6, 24.2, 24.8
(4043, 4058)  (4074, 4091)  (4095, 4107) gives -0.91 angstrom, 25.6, 22.6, 23.7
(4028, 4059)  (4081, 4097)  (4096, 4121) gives 0.18 angstrom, 25.4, 23.7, 24.2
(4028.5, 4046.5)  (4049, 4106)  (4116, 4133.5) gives 0.10 angstrom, 25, 24.4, 24.7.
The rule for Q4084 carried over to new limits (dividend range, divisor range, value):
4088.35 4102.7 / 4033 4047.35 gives 0.91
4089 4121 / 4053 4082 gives 0.93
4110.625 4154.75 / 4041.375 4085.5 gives 0.97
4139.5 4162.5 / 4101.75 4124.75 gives 1.04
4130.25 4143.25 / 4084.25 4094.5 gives 1.02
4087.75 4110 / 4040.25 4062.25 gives 0.91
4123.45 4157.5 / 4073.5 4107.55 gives 1.03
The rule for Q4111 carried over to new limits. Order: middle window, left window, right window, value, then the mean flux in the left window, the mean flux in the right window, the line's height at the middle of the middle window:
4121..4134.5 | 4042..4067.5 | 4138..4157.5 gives 0.5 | 25.2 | 25.2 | 25.2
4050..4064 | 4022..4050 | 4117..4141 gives -0.3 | 25.1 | 24.3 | 24.9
